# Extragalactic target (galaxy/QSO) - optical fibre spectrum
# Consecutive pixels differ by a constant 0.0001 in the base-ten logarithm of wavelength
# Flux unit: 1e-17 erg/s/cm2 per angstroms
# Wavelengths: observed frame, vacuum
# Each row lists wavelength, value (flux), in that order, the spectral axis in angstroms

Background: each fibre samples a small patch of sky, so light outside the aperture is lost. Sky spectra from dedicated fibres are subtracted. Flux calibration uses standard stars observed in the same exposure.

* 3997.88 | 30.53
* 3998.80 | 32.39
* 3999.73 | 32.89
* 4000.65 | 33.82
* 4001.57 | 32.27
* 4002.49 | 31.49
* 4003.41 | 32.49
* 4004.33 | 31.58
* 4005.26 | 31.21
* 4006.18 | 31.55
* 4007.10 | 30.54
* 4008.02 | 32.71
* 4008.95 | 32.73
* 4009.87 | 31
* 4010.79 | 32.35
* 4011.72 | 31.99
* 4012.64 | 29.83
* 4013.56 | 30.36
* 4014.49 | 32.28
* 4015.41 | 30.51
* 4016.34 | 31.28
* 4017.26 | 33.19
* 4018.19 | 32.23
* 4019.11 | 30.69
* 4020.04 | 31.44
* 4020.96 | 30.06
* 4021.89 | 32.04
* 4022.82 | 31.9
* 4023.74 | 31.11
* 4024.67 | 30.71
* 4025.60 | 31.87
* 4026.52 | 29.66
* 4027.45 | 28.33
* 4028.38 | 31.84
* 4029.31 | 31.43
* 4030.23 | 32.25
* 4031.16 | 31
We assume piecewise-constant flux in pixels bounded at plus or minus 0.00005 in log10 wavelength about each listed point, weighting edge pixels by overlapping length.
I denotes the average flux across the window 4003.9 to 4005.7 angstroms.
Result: 31.3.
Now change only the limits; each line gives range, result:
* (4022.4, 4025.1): 31.3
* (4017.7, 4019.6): 31.4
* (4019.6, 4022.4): 31.2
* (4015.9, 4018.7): 32.3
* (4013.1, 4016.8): 31.1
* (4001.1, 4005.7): 31.8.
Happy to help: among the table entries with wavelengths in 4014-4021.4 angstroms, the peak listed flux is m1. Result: 33.19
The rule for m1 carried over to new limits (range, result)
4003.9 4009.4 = 32.73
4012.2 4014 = 30.36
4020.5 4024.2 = 32.04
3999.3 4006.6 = 33.82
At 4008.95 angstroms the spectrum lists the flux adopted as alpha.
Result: 32.73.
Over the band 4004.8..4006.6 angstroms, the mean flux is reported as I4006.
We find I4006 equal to 31.4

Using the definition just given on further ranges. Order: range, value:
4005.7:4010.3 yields 31.7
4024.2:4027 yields 30.7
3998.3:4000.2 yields 32.5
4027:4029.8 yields 30.6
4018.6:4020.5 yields 31.2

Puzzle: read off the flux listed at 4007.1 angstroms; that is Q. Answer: 30.54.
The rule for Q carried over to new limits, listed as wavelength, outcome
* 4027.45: 28.33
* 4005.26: 31.21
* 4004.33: 31.58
